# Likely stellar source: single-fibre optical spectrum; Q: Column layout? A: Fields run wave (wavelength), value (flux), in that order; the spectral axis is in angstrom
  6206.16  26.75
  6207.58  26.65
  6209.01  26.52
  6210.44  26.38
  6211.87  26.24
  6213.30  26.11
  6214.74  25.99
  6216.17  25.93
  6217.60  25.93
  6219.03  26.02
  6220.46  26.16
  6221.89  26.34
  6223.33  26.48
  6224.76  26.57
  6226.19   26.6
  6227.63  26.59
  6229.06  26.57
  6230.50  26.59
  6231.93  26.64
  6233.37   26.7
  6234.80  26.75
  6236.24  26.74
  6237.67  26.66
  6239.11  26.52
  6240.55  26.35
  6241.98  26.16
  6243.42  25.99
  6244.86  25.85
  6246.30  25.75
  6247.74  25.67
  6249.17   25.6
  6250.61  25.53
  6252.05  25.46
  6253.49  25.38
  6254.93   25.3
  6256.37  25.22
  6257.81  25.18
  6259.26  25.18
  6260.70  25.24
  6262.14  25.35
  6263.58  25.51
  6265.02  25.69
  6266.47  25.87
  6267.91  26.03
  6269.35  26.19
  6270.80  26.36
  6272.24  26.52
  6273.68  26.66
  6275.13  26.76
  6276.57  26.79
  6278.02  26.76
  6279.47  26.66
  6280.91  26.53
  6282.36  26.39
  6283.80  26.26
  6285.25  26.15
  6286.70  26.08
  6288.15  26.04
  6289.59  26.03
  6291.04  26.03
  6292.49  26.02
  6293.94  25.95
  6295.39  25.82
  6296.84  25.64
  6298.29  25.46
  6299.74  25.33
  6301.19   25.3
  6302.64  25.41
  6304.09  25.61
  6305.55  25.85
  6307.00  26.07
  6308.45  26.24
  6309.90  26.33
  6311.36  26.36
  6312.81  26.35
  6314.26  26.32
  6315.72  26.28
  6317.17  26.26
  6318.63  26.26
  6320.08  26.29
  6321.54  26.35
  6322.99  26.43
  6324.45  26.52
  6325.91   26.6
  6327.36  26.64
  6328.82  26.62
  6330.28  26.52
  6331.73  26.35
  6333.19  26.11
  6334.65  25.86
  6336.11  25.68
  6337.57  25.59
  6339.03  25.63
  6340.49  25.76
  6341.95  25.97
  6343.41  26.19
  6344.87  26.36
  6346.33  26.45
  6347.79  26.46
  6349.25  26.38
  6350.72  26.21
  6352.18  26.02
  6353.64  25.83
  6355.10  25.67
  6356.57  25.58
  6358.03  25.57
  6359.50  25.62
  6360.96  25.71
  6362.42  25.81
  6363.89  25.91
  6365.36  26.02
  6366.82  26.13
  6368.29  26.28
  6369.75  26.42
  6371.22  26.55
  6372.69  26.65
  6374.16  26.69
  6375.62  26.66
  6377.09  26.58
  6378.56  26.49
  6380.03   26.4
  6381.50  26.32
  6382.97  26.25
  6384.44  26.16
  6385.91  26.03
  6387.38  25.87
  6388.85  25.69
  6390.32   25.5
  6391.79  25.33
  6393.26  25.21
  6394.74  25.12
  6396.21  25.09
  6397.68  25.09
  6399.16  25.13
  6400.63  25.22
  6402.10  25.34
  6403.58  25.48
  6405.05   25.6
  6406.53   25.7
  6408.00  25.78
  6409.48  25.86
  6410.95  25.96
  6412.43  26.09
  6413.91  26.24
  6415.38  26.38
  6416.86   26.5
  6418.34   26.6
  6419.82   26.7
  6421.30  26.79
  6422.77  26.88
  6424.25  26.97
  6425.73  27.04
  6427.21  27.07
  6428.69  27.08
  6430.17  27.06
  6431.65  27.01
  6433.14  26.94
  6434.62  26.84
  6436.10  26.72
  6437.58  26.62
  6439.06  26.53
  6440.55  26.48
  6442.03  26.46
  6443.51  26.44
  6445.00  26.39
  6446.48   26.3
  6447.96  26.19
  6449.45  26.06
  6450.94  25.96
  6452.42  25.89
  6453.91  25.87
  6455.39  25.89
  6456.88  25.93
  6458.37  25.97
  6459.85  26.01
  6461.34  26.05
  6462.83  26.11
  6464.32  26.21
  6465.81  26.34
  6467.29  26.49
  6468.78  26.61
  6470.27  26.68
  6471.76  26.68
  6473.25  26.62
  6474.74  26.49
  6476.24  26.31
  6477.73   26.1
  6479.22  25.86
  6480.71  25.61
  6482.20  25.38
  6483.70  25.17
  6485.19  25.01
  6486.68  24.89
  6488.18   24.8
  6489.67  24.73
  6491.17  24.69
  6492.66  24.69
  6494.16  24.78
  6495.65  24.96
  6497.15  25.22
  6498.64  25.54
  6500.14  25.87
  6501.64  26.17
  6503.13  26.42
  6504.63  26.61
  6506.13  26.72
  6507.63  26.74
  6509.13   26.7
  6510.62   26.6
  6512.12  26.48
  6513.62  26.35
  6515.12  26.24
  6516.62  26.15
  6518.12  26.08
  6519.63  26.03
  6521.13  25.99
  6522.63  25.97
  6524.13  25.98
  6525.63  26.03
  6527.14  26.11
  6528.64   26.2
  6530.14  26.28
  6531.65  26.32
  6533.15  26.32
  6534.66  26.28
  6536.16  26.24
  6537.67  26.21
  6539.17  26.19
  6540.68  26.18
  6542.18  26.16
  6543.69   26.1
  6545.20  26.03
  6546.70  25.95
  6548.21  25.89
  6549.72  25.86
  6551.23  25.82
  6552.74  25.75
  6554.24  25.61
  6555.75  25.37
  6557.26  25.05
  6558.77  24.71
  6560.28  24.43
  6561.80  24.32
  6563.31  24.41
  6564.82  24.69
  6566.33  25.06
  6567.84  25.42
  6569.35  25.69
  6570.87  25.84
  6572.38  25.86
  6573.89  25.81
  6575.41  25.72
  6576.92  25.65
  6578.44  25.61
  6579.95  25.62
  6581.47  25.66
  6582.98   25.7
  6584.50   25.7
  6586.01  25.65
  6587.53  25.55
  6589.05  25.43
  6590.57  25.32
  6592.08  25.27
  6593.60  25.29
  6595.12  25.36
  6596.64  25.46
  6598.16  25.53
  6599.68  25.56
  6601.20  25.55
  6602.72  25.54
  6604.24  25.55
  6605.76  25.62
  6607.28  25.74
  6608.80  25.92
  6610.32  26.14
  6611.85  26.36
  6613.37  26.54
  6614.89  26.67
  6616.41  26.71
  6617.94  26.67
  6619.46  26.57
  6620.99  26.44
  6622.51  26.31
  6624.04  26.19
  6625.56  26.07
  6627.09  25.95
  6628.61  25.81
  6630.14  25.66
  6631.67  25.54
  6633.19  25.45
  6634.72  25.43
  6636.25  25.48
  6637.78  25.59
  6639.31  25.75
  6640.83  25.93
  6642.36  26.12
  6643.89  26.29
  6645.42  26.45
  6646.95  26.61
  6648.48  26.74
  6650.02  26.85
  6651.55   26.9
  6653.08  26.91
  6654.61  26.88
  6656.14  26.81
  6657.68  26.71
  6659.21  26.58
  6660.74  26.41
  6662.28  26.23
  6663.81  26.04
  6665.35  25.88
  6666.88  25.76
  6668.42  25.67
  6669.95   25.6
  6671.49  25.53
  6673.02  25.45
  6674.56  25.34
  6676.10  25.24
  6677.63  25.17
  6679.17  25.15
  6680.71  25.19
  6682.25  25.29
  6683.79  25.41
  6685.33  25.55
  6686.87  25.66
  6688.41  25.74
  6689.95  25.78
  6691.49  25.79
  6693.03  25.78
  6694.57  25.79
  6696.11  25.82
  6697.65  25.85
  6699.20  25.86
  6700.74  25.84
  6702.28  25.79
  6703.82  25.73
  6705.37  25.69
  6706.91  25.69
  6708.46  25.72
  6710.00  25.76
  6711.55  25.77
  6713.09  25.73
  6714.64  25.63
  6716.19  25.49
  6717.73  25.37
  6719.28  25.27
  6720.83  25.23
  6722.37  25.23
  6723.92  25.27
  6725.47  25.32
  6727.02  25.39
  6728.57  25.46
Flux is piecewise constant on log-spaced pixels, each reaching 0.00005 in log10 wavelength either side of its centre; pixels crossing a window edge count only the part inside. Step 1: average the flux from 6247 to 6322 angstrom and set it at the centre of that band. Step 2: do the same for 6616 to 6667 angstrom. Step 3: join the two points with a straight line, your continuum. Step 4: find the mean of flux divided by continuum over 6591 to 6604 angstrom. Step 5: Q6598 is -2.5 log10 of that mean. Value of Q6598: 0.03 mag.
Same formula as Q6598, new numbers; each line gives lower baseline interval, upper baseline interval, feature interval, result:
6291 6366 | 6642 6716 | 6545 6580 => 0.02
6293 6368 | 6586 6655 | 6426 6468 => -0.02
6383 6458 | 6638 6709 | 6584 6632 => 0.00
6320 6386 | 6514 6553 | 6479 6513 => 0.02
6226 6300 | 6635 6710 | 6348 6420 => 0.00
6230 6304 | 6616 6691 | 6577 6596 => 0.02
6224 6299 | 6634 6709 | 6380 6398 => 0.01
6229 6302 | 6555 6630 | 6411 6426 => -0.03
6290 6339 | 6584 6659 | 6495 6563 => 0.00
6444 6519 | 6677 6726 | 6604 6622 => -0.02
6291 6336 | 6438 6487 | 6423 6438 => -0.03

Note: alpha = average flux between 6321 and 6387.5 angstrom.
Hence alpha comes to 26.2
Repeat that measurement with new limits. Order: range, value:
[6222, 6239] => 26.6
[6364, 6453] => 26.2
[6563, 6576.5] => 25.4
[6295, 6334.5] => 26.1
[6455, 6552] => 26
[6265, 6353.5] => 26.2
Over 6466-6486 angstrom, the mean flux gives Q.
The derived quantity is 26.1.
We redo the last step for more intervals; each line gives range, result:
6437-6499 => 25.9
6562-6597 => 25.5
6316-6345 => 26.2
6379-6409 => 25.6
